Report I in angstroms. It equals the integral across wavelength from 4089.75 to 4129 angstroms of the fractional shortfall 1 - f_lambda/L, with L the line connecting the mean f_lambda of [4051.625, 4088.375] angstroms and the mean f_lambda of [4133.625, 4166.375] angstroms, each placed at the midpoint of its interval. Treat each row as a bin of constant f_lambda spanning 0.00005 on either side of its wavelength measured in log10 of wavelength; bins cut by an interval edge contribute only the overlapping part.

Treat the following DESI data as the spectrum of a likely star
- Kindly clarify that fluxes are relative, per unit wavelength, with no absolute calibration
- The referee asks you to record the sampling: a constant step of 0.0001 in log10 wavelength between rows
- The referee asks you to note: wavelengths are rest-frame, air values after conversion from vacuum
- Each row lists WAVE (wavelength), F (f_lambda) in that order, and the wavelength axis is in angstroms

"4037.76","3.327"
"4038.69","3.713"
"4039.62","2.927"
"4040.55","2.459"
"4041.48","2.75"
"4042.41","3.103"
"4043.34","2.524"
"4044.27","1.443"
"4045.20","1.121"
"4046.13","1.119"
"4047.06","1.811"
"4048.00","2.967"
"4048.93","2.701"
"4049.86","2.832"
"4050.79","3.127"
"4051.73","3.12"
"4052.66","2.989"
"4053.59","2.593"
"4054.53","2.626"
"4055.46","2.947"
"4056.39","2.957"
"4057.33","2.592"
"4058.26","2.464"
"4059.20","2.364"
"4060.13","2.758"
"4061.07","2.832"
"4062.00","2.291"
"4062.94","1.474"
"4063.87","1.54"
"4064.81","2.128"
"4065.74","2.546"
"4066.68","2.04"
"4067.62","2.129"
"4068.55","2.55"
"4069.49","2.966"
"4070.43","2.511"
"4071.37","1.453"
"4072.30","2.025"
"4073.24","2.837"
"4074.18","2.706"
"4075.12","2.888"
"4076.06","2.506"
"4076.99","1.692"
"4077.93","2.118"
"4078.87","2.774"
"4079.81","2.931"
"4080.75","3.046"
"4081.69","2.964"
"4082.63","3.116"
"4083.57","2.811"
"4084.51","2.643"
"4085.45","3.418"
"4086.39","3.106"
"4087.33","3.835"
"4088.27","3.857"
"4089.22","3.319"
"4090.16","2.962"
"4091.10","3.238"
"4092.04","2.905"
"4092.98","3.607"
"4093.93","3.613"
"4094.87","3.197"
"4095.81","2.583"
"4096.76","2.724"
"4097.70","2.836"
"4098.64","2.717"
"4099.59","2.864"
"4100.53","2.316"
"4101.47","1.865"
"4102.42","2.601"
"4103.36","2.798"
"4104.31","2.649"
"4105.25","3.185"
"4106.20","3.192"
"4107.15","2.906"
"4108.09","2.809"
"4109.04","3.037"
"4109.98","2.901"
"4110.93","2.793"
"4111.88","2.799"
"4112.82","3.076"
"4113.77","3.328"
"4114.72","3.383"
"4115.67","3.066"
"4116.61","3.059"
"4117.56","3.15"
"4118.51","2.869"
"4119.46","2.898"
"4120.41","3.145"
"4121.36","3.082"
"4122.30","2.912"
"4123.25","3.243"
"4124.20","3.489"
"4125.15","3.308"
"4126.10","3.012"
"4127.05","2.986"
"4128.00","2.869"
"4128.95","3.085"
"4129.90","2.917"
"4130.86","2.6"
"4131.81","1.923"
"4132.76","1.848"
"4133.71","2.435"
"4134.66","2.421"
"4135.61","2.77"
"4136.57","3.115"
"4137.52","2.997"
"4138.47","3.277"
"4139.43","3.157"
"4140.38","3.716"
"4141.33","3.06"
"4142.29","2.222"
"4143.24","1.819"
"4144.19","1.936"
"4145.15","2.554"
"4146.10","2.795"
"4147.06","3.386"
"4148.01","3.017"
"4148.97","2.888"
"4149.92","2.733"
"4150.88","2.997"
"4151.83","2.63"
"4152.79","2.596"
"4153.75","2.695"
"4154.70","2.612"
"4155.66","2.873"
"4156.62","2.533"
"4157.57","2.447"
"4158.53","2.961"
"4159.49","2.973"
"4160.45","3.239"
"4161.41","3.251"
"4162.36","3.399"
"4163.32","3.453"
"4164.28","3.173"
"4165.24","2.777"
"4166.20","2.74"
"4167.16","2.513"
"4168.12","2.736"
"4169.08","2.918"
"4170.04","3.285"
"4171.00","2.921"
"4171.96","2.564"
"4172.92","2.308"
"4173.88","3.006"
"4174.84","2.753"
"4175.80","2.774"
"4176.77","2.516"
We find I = -3.5 angstroms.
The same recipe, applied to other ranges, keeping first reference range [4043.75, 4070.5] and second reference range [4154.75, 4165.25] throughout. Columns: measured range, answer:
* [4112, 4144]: -1.11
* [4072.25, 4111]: -4.33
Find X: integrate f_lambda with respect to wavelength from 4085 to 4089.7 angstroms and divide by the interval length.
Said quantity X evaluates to 3.5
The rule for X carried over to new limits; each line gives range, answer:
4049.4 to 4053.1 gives 3.02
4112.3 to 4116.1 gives 3.21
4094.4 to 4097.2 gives 2.83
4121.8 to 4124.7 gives 3.22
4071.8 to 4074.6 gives 2.51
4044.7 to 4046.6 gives 1.13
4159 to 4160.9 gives 3.1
